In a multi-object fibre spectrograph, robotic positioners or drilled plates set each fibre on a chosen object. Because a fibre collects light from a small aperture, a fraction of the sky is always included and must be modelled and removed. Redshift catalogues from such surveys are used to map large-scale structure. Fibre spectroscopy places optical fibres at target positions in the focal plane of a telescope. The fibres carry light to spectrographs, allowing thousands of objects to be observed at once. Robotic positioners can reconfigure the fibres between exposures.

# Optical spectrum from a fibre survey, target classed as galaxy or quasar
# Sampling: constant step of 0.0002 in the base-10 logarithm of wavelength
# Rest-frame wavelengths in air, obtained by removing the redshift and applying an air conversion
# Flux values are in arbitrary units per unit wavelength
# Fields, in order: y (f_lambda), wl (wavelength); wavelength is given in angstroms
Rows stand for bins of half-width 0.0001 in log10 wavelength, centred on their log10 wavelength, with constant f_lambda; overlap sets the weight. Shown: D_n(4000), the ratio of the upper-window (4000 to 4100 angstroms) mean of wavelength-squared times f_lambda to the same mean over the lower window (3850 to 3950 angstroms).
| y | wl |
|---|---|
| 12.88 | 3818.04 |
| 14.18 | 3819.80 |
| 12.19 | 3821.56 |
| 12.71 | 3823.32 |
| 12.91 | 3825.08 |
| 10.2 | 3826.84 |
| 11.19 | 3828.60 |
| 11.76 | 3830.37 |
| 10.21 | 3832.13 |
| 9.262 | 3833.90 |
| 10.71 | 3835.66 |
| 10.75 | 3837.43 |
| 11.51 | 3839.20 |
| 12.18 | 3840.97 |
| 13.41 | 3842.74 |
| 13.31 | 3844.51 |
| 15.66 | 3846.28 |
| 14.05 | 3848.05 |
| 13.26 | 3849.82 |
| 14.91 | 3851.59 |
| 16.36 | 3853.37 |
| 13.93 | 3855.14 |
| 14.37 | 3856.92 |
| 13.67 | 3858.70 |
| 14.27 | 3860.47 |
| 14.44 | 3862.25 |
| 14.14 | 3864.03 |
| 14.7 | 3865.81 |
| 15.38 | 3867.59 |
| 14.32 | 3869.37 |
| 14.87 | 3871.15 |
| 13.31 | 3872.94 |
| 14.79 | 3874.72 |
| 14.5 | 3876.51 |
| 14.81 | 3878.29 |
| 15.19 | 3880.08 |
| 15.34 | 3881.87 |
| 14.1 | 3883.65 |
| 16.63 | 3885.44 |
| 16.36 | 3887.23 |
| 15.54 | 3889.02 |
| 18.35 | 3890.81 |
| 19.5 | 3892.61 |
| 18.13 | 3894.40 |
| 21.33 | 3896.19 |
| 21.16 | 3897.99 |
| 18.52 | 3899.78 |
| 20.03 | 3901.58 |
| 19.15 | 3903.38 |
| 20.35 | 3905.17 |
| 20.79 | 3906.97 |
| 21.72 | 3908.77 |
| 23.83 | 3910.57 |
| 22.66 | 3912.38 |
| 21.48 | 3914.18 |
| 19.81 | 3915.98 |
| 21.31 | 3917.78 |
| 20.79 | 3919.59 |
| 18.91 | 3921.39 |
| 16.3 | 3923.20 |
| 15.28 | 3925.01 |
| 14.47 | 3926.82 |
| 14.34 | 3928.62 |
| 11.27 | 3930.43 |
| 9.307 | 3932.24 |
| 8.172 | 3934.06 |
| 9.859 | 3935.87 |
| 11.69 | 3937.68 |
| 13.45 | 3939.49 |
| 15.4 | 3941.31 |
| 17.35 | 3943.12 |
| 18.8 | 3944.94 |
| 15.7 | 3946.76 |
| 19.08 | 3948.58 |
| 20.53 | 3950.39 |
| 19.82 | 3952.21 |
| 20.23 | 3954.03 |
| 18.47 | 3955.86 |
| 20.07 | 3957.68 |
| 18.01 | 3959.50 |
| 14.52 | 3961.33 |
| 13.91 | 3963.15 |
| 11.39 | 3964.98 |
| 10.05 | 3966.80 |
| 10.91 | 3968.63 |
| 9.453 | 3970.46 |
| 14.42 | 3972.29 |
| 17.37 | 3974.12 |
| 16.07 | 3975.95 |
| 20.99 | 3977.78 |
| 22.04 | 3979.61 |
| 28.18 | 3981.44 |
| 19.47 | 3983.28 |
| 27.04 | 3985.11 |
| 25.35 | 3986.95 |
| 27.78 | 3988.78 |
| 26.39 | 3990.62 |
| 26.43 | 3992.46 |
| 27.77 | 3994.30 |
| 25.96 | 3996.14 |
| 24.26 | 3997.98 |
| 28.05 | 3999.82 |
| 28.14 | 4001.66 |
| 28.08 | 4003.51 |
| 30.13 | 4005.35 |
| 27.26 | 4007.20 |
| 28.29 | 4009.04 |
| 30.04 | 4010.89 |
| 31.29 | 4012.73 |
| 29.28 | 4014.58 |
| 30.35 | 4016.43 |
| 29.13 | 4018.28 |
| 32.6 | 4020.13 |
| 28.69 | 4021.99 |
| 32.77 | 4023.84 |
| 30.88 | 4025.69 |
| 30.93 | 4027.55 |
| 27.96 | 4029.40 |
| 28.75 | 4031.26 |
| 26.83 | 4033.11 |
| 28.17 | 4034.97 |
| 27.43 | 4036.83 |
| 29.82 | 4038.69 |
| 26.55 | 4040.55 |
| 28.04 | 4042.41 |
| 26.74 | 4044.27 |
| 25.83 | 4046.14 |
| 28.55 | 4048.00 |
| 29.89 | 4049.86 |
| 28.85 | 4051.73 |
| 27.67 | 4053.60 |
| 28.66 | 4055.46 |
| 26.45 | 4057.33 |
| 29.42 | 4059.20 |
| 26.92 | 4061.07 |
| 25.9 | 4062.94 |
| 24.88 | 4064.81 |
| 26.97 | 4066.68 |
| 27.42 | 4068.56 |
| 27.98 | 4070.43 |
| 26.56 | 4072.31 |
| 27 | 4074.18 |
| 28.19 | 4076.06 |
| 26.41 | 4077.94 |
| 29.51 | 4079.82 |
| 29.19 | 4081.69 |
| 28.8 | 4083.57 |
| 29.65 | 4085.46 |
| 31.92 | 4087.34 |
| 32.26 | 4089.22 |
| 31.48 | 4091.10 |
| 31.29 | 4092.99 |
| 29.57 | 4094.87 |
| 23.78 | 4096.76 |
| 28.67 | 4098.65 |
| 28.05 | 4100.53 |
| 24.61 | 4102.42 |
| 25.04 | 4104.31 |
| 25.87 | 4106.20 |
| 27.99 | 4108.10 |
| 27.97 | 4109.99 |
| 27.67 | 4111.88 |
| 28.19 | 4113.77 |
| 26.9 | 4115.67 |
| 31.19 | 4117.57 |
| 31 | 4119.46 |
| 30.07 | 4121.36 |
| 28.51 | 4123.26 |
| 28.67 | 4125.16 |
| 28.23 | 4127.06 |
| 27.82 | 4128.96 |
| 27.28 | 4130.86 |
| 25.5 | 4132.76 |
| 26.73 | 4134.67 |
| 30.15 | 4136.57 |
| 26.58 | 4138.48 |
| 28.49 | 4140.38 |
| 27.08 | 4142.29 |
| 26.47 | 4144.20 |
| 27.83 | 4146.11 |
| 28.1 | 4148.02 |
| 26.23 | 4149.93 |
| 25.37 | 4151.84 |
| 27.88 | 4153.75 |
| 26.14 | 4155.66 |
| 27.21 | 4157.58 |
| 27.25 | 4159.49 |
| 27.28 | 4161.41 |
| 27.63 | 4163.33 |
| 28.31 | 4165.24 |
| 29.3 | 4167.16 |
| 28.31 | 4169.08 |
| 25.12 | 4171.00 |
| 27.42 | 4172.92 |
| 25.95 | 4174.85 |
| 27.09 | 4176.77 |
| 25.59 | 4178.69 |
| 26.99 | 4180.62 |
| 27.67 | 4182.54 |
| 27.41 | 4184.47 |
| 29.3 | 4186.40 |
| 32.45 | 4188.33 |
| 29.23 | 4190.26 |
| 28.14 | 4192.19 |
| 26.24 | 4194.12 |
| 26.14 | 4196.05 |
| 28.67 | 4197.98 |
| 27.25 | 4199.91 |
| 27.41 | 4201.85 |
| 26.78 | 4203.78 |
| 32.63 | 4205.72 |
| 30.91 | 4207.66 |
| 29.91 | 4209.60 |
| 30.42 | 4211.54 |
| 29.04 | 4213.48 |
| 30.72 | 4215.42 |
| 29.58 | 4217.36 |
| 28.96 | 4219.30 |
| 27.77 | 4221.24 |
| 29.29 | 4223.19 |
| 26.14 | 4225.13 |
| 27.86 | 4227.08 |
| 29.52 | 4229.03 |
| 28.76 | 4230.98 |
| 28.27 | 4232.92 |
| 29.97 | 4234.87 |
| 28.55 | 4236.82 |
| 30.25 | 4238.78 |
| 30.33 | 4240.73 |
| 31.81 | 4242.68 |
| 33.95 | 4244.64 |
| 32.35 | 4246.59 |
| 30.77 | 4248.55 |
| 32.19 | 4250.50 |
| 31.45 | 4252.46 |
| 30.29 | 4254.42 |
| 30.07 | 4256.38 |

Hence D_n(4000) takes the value 1.88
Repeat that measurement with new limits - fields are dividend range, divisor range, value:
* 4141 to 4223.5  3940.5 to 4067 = 1.25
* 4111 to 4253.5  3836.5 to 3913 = 2.05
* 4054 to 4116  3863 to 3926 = 1.72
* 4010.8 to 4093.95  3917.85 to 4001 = 1.65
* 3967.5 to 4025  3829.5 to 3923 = 1.66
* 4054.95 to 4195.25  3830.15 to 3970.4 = 1.98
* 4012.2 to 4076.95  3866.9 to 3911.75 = 1.74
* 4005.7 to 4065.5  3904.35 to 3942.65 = 1.81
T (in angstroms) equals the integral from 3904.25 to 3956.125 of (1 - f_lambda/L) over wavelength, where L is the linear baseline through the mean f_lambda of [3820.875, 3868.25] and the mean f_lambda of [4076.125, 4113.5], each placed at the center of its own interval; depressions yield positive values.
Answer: 2.5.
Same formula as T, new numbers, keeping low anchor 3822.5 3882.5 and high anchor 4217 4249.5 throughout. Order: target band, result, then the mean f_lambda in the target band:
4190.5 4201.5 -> 0.25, 27.4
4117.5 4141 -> -2.95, 28.4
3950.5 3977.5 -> 3.74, 15.6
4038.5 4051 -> -3.59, 27.8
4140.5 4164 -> -0.79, 27.1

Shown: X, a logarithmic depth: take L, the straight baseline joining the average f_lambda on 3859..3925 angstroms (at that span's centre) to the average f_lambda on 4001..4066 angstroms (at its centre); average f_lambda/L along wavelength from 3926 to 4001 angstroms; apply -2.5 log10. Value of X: 0.28 mag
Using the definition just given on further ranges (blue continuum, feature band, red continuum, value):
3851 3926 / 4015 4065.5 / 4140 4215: -0.24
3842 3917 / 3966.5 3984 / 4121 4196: 0.20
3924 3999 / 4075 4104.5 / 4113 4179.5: -0.17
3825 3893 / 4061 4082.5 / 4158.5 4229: -0.18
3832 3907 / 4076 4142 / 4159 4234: -0.15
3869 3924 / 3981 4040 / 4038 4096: -0.13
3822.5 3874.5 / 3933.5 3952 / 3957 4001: 0.20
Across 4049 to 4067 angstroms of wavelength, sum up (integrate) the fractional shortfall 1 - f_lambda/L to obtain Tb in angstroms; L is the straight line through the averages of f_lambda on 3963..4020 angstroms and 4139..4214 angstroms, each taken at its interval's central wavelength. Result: -1.7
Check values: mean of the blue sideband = 23.7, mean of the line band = 27.6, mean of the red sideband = 27.9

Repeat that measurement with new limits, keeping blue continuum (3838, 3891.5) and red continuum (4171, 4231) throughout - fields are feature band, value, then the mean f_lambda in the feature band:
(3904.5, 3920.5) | -4.8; 21.4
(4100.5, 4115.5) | -1.4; 26.8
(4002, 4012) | -4.1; 28.8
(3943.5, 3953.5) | -0.4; 18.8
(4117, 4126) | -1.7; 29.9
